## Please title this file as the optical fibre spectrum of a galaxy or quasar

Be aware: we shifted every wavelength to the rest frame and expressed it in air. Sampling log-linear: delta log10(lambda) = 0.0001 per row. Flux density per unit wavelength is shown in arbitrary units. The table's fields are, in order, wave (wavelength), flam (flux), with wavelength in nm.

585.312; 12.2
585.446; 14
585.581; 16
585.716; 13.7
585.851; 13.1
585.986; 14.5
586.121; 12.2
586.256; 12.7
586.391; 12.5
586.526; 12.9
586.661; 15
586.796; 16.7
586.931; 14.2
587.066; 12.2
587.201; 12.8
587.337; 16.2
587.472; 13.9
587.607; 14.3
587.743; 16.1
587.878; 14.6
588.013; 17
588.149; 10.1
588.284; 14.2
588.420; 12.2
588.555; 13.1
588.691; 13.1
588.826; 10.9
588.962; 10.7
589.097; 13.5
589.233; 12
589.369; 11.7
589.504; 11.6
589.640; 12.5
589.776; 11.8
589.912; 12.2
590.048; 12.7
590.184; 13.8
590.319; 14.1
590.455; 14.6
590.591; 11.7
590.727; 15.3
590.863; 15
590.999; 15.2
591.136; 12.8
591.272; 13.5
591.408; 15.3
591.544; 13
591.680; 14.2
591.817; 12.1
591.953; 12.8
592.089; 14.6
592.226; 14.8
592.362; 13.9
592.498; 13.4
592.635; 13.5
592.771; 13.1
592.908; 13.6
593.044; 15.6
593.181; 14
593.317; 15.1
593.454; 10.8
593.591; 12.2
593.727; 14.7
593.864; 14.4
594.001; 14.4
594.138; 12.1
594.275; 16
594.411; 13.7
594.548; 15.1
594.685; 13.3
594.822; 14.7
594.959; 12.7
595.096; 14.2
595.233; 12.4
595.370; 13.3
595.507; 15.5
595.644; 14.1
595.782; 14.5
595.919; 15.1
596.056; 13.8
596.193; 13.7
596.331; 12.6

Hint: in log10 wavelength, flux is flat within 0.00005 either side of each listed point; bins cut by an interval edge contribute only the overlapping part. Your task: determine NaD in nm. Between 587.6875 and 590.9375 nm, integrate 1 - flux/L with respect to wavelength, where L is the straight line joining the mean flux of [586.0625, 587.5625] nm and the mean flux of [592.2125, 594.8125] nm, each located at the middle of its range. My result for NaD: 0.17 nm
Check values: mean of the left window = 13.8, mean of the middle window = 13.1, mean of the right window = 13.9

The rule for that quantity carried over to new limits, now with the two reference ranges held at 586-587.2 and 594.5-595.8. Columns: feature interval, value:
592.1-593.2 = -0.02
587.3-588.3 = -0.07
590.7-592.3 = -0.03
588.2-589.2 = 0.09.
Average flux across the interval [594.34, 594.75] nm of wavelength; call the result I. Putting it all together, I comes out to 14.1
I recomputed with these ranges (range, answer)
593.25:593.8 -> 13.2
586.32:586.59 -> 12.7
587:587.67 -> 13.9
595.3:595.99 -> 14.5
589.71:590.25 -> 12.6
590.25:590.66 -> 13.5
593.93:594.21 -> 13.3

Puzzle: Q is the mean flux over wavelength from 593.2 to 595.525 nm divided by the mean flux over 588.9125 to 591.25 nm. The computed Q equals 1.06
